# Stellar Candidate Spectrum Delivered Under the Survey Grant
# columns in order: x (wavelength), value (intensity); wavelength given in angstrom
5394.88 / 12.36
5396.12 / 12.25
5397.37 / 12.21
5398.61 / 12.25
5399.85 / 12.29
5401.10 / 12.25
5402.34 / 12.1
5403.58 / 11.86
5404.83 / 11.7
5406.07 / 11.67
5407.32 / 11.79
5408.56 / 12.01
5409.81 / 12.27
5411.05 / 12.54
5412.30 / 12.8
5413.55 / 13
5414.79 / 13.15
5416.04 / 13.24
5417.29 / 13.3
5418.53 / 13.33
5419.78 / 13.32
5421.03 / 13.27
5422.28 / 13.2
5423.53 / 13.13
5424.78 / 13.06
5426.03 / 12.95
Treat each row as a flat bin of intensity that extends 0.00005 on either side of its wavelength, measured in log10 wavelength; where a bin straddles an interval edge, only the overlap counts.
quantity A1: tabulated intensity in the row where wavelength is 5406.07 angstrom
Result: 11.67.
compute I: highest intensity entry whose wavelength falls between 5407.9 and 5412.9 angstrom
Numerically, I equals 12.8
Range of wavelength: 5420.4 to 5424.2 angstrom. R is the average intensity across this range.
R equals 13.2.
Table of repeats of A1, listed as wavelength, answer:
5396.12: 12.25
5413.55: 13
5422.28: 13.2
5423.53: 13.13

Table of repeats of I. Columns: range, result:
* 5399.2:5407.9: 12.29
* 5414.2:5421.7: 13.33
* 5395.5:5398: 12.25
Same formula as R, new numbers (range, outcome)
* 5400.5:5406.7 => 11.9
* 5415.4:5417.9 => 13.2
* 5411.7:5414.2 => 12.9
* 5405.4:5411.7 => 12.1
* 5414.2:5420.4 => 13.3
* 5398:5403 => 12.2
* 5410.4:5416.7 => 12.9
